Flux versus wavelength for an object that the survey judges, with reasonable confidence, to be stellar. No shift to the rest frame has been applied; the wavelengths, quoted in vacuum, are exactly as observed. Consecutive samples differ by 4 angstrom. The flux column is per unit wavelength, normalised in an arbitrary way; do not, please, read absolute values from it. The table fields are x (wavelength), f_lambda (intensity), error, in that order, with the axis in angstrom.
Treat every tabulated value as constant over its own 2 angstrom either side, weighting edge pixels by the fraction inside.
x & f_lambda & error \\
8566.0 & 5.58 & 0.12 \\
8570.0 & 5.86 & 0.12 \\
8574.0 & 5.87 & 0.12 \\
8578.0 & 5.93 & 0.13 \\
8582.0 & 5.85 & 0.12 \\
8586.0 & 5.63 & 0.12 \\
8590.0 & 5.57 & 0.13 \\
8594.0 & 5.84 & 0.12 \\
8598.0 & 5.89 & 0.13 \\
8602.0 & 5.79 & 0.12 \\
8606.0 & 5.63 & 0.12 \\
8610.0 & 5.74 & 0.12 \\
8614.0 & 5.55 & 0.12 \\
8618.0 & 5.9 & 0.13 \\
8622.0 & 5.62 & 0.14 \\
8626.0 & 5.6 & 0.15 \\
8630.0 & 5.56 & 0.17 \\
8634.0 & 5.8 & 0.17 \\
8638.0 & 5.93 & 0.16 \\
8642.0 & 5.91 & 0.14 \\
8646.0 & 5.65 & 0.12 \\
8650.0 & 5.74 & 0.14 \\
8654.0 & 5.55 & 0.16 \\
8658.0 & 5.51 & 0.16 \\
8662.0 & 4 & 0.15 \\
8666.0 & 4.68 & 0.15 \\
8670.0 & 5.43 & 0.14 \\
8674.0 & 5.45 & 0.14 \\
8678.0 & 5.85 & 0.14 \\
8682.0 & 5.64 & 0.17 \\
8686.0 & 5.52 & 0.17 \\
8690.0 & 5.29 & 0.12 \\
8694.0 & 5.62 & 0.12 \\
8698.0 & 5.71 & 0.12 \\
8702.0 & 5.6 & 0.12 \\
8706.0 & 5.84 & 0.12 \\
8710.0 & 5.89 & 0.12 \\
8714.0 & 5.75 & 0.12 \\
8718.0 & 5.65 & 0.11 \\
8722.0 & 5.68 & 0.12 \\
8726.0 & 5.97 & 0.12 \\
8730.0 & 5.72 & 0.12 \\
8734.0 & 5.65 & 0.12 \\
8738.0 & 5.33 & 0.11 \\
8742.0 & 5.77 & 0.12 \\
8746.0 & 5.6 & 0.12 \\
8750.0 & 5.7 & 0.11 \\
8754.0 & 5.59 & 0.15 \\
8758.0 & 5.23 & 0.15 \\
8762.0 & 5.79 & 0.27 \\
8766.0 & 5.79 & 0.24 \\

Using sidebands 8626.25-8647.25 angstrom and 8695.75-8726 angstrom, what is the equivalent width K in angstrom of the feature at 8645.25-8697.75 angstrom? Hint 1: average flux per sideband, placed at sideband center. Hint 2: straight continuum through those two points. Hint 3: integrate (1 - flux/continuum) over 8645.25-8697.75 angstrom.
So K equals 3.4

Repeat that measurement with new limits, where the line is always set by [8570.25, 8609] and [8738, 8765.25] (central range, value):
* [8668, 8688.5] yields 0.4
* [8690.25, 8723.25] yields -0.3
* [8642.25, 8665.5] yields 1.7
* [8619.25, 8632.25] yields 0.3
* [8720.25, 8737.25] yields -0.3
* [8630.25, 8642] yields -0.2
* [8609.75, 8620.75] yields 0.1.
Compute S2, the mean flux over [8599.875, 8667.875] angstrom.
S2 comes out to 5.54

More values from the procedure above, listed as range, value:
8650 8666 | 5.07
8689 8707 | 5.62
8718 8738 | 5.7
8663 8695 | 5.38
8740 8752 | 5.69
